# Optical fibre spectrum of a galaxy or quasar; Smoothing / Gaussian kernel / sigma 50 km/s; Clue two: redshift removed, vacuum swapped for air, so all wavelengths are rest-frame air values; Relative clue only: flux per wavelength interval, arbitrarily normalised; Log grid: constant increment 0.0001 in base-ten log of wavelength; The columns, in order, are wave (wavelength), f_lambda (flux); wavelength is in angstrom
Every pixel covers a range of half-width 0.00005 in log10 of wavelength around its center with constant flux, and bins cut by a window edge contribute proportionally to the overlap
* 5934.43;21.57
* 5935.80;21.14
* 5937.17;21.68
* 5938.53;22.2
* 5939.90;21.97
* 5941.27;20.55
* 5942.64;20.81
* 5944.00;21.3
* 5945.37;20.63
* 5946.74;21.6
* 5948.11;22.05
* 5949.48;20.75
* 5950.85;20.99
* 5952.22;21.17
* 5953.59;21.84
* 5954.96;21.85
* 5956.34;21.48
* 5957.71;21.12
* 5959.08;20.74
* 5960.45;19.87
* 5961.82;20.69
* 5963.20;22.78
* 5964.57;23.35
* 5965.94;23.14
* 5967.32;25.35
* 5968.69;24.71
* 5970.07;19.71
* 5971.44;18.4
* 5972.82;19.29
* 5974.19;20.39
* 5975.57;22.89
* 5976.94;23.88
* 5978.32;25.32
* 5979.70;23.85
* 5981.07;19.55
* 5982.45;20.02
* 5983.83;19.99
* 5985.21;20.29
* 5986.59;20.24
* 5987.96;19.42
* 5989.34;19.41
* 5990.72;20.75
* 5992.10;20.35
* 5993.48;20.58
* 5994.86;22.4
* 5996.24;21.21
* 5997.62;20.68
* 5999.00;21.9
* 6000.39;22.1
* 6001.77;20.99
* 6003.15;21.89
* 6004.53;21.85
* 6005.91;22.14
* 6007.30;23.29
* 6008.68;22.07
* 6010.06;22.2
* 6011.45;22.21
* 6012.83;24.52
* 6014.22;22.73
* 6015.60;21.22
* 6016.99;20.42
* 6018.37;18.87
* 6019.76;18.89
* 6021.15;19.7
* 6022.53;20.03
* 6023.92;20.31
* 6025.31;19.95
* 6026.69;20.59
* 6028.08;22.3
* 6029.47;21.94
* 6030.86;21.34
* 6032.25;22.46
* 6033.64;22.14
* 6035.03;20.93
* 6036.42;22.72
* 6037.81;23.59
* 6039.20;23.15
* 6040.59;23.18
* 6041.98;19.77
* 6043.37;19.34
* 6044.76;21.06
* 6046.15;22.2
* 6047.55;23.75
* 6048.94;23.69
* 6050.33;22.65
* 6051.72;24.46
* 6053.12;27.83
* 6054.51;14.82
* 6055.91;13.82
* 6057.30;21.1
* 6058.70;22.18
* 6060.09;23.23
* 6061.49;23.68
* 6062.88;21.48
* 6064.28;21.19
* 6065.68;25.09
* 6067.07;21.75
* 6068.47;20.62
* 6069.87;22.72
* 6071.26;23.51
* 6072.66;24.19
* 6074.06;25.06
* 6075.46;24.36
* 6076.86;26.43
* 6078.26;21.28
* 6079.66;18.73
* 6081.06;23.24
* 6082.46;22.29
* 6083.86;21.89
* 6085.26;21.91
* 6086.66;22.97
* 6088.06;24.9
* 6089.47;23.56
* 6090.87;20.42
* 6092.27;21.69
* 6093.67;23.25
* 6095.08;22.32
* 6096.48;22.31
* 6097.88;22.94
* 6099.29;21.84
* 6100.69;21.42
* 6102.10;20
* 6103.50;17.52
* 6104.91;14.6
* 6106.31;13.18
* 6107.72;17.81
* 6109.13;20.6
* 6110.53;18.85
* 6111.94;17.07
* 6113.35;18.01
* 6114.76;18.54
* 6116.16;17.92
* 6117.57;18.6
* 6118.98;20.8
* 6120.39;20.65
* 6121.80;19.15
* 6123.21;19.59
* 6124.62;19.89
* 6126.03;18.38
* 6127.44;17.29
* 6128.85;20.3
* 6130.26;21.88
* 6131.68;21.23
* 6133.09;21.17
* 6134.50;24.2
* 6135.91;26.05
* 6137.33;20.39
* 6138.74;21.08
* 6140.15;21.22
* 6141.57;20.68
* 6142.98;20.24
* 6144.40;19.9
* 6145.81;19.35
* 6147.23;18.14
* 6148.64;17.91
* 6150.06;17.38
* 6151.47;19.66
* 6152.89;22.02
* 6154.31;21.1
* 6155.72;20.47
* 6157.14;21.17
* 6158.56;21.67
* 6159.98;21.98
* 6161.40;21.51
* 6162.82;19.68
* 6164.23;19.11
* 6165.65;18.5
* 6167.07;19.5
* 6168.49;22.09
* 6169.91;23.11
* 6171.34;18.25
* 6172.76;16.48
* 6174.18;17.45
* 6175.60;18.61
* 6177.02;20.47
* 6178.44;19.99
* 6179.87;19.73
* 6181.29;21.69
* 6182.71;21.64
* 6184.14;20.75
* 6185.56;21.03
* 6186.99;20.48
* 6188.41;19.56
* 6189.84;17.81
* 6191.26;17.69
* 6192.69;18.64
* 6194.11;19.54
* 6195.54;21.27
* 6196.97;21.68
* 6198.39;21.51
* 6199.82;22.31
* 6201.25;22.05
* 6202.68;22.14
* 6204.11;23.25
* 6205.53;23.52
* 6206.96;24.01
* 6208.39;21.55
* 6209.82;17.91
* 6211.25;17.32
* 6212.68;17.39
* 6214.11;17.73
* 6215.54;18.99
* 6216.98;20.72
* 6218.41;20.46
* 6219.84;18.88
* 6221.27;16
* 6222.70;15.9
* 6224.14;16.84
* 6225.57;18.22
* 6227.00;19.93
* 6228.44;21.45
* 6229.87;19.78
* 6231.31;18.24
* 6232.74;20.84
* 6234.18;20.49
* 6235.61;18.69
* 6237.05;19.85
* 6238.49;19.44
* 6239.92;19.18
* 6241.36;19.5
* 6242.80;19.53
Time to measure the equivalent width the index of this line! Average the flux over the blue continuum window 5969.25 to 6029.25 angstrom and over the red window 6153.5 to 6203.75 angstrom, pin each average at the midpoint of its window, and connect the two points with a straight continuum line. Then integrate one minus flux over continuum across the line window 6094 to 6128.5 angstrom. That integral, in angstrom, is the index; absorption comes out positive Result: 2.4 angstrom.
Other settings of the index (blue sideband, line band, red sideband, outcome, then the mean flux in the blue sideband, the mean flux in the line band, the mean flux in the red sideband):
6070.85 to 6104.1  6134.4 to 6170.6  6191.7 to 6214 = 1.5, 22.4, 20.6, 20.8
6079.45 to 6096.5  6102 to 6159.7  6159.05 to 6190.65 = 4.1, 22.4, 19.7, 20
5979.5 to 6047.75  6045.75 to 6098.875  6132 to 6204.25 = -3.8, 21.3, 22.5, 20.4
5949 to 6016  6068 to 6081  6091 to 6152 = -1.6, 21.6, 23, 19.9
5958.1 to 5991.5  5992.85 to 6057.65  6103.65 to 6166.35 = -2.0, 21.4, 21.5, 19.7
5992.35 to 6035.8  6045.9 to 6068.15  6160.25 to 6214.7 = -1.0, 21.4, 22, 20.2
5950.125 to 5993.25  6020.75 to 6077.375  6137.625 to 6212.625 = -3.0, 21.4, 22.1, 20.3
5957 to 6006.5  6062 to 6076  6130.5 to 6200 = -1.4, 21.4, 23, 20.3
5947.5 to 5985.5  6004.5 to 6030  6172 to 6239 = -0.1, 21.6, 21.3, 19.8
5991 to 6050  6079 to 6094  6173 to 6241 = -0.9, 21.6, 22.3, 19.8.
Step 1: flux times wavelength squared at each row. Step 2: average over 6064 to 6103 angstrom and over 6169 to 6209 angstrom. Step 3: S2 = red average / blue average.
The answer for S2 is 0.94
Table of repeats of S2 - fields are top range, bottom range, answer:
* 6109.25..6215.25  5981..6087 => 0.97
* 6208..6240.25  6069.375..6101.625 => 0.87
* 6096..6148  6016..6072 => 0.94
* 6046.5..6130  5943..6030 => 1.02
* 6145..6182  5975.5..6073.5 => 0.96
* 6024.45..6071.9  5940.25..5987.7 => 1.05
